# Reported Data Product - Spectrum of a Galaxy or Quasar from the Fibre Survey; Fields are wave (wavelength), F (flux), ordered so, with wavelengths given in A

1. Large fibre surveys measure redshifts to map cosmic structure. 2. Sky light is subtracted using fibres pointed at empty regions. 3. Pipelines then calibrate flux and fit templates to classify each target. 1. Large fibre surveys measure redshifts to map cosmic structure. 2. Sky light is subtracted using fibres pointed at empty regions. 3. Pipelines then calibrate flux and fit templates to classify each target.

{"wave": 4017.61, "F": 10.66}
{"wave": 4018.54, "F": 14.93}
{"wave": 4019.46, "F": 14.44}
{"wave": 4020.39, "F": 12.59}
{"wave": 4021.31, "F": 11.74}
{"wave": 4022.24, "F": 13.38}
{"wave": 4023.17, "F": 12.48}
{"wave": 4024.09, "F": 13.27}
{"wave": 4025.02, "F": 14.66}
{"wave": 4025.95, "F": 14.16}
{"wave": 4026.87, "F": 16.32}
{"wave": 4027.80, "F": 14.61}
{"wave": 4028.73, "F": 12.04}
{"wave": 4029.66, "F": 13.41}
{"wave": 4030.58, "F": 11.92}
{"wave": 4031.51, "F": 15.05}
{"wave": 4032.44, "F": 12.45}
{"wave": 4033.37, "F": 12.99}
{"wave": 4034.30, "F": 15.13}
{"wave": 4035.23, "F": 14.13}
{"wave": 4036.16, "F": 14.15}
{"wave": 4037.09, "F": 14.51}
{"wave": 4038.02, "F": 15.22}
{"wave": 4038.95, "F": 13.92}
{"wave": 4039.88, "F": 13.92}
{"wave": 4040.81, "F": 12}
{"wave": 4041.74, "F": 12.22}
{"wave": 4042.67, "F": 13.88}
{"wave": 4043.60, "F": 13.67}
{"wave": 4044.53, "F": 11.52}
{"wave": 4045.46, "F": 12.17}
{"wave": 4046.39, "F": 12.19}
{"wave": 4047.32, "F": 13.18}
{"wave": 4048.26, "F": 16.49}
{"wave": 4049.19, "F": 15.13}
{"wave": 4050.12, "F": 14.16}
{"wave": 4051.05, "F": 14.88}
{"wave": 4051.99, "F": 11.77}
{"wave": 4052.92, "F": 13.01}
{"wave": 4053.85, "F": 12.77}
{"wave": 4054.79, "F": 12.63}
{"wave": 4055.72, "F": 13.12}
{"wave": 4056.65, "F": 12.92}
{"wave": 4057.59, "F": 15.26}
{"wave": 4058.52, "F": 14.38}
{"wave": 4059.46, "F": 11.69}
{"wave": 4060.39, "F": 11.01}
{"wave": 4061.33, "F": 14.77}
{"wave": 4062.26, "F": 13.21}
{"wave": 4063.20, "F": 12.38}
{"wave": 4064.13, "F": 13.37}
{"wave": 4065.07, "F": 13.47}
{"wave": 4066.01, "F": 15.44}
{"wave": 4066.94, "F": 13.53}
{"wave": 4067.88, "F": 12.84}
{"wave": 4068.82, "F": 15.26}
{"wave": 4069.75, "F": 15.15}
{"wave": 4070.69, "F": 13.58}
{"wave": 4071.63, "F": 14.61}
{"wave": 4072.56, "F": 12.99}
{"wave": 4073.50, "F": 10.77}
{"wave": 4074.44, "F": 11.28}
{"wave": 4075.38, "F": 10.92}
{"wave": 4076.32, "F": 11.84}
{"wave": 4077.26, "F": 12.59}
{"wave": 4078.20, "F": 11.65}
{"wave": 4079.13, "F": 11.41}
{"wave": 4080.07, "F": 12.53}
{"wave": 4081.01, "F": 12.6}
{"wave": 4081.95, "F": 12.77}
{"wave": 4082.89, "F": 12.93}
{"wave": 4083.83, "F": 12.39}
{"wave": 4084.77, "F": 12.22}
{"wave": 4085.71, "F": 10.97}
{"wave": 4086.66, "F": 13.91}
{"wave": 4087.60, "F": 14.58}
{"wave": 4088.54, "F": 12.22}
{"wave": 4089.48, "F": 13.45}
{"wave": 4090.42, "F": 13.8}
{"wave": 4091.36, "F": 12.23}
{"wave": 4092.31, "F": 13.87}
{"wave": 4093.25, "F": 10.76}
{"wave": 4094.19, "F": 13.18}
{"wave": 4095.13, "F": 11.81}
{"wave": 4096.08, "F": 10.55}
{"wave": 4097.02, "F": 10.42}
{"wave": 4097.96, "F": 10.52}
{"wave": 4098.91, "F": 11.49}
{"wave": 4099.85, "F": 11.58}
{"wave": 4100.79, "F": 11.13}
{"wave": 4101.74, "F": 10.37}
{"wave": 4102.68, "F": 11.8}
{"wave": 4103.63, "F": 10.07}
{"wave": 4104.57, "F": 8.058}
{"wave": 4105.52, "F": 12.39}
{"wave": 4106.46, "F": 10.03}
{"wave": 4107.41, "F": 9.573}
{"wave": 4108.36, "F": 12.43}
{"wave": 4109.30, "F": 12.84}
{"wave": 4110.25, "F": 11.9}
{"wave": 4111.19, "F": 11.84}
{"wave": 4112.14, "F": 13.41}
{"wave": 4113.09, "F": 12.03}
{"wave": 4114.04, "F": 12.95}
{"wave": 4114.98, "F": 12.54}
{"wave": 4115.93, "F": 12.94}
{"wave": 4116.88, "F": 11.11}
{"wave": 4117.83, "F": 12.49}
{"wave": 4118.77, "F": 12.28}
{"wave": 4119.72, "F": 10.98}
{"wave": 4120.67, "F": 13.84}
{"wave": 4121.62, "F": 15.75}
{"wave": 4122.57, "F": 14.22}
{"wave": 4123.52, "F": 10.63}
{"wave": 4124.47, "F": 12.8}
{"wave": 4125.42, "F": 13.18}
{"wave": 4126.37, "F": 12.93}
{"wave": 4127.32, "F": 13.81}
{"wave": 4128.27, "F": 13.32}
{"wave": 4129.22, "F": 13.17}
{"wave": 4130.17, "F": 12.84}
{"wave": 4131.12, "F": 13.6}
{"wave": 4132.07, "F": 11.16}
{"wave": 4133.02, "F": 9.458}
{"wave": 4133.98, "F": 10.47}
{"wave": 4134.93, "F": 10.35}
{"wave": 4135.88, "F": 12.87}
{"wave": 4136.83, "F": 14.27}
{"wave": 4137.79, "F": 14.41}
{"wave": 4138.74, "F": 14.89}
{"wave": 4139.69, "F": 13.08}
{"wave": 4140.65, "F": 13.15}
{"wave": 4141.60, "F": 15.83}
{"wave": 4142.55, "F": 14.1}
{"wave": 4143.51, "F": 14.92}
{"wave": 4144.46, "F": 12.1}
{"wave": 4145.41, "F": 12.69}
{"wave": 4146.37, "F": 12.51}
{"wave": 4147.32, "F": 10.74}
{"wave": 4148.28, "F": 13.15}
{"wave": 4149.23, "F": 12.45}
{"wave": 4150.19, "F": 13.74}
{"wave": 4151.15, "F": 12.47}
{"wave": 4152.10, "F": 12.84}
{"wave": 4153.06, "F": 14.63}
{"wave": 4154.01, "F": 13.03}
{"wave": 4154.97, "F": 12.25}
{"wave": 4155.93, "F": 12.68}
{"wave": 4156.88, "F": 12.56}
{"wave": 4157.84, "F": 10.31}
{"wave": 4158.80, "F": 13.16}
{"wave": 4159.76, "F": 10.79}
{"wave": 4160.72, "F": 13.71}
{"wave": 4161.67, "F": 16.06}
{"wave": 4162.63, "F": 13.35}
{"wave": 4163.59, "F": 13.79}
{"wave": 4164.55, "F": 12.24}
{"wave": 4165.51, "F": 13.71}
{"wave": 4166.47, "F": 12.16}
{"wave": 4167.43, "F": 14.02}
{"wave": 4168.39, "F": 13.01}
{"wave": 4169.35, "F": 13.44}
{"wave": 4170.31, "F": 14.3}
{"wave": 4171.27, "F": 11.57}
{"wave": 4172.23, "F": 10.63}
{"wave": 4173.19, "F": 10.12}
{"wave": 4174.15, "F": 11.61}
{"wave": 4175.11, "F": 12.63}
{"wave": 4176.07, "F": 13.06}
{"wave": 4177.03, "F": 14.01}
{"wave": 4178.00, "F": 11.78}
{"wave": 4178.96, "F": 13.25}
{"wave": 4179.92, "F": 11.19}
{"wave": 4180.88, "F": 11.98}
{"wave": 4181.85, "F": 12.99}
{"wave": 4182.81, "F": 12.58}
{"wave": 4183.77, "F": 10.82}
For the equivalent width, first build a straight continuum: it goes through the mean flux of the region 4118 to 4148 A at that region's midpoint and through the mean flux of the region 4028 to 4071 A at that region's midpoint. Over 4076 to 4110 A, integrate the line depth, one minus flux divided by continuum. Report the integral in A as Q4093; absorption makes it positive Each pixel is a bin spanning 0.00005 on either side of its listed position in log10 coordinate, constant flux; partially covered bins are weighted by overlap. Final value 3.5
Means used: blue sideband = 13.5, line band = 11.9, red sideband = 12.9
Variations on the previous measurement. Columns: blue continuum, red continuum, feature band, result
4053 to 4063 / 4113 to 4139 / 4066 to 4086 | 0.51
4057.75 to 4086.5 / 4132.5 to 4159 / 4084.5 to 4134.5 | 2.83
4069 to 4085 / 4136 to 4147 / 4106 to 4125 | 1.33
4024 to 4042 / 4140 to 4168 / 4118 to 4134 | 0.69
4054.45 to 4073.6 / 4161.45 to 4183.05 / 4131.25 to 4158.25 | 0.31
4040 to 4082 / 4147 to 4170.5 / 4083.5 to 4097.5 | 0.69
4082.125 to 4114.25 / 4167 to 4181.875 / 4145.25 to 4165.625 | -0.89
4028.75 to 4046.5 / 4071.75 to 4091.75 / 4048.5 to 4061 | -0.33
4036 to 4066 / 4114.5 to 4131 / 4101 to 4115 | 1.68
